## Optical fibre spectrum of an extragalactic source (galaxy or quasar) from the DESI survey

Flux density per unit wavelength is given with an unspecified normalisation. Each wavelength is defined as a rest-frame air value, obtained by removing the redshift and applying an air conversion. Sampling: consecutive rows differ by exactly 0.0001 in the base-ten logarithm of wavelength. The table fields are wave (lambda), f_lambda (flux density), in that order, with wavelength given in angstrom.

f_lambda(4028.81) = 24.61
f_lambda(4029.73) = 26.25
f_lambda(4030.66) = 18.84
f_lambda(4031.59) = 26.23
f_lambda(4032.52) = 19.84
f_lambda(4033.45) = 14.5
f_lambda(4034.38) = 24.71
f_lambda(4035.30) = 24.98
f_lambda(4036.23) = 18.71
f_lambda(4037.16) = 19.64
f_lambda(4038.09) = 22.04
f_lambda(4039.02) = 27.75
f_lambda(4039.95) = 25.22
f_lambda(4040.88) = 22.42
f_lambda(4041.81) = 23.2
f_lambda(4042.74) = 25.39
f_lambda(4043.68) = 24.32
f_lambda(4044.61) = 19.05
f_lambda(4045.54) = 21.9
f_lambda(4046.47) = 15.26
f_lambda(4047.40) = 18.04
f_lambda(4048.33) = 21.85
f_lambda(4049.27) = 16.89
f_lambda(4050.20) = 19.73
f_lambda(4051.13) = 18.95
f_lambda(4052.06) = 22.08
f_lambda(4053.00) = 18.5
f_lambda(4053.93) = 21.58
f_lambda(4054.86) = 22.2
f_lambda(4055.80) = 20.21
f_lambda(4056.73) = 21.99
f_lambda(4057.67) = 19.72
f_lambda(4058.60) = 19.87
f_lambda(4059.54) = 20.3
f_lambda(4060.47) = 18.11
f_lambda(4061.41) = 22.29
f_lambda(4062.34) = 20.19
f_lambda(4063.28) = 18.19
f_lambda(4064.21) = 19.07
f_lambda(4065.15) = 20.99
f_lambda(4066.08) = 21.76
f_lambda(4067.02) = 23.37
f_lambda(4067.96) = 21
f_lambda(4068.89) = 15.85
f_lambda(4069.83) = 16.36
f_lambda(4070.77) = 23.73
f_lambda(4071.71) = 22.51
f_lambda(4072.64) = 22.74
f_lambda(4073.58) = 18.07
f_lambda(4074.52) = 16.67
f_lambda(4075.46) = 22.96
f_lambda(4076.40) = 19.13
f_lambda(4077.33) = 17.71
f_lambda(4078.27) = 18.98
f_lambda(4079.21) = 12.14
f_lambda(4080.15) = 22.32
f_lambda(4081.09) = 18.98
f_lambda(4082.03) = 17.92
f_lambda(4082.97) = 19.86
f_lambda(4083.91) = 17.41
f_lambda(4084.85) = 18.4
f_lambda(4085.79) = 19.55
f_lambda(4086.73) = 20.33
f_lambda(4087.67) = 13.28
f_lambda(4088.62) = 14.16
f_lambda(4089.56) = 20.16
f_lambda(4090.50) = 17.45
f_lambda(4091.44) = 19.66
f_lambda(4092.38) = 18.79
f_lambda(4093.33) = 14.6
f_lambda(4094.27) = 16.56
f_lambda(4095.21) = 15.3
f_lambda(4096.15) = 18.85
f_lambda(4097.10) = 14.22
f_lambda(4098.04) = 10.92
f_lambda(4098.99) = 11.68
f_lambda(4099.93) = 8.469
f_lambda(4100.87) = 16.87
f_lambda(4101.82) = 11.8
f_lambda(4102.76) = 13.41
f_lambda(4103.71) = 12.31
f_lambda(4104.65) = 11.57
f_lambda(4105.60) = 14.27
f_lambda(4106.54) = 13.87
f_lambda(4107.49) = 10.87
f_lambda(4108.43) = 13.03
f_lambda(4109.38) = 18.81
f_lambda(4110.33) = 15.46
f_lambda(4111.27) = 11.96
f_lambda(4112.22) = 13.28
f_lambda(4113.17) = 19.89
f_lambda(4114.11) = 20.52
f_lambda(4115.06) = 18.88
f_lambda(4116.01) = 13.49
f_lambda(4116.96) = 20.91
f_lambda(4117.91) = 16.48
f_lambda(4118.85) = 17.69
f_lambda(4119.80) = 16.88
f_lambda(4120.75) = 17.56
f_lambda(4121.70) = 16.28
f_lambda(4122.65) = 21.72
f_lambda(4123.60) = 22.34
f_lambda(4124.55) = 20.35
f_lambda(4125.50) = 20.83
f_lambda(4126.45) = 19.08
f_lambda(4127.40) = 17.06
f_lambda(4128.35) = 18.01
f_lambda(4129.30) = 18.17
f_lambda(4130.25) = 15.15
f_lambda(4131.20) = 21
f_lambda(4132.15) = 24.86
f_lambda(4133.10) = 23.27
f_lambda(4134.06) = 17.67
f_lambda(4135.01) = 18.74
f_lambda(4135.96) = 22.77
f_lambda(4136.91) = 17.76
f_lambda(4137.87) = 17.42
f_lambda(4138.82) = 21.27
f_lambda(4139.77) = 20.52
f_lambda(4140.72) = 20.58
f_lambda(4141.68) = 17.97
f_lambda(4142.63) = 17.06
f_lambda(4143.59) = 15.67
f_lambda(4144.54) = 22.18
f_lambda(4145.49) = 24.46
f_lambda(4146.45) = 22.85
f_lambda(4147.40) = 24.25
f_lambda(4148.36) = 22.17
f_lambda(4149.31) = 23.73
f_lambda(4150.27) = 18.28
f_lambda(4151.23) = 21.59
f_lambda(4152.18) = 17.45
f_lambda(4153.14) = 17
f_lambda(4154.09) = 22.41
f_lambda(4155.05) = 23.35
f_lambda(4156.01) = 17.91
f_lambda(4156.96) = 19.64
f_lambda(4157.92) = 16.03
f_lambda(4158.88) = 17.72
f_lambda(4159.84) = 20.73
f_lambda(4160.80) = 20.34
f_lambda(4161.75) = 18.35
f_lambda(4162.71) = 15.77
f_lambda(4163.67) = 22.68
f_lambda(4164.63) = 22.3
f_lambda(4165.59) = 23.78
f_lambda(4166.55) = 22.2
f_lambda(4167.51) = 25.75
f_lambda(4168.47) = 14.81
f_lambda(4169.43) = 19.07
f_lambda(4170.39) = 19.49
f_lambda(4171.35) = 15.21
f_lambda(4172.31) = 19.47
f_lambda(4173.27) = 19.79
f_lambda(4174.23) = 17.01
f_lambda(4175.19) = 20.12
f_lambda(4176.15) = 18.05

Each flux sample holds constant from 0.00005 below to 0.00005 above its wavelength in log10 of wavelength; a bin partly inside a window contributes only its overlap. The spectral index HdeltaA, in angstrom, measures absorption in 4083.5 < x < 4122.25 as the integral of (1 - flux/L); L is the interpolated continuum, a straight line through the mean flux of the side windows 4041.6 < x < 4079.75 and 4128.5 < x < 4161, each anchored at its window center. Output 8.3 angstrom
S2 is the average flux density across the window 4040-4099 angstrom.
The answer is 19.2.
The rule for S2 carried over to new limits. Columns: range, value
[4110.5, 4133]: 18.4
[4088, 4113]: 14.6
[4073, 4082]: 18.6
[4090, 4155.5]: 17.9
